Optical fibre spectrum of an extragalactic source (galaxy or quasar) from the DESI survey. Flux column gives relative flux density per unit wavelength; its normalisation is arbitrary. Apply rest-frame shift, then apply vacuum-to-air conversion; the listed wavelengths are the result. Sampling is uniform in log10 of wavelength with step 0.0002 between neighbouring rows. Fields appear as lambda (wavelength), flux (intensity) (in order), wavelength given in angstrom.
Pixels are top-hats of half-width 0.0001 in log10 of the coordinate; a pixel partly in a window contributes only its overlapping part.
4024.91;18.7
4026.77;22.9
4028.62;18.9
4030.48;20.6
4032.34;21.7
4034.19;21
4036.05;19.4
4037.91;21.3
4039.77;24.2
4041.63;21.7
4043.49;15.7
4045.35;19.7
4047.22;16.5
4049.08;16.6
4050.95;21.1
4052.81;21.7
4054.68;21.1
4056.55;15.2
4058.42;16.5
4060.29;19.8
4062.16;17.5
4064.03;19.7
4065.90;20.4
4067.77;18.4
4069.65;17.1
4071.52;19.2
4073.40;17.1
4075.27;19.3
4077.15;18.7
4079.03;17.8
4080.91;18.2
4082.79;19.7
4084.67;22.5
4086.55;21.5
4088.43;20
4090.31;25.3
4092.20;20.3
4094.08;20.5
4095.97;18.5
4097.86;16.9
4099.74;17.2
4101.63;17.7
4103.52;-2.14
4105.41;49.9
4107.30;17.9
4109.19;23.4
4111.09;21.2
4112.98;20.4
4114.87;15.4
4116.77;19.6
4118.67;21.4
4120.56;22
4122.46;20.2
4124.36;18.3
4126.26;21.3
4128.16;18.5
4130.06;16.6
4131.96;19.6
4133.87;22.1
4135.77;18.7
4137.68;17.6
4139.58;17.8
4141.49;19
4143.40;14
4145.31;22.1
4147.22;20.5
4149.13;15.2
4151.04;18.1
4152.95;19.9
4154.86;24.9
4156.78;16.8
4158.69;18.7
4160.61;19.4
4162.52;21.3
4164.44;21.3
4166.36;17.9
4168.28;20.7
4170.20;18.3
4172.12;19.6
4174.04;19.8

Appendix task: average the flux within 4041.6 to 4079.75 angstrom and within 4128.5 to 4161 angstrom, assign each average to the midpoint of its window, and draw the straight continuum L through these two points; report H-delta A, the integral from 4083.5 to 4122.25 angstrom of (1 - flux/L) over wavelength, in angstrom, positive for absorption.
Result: -3.6 angstrom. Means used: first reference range 18.5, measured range 20.5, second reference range 18.9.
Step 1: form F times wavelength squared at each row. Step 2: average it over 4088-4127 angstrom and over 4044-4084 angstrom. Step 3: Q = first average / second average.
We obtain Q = 1.11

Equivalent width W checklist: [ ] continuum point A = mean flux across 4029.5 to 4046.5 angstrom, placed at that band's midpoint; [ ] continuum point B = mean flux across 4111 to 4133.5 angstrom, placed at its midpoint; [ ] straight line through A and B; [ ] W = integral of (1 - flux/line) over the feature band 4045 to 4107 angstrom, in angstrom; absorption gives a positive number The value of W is 2.2 angstrom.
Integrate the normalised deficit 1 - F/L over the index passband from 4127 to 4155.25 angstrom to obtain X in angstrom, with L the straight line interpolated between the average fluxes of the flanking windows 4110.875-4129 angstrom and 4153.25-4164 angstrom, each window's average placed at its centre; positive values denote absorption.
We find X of 1.7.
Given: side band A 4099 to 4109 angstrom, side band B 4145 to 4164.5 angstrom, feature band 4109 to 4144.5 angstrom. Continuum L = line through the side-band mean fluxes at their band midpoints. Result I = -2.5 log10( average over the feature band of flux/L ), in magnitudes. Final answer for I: 0.048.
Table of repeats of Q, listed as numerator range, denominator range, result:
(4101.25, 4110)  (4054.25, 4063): 1.24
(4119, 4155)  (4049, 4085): 1.05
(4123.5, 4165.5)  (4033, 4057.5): 1.02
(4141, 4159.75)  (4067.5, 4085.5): 1.04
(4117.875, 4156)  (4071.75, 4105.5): 1.03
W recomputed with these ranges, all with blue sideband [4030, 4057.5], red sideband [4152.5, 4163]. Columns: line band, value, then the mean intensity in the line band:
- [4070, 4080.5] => 0.8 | 18.3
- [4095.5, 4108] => 0.3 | 19.5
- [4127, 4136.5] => 0.4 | 19.2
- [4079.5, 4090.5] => -0.5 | 20.8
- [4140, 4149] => 0.7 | 18.5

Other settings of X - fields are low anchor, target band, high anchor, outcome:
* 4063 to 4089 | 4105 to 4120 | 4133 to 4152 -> -3.0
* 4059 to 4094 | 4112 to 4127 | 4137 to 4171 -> -0.4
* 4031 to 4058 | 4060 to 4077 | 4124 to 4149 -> 0.7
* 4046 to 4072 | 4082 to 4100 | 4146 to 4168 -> -1.4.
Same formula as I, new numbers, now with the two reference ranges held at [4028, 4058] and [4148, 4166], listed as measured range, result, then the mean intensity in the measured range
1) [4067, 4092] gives 0.00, 19.6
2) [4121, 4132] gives 0.02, 19.2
